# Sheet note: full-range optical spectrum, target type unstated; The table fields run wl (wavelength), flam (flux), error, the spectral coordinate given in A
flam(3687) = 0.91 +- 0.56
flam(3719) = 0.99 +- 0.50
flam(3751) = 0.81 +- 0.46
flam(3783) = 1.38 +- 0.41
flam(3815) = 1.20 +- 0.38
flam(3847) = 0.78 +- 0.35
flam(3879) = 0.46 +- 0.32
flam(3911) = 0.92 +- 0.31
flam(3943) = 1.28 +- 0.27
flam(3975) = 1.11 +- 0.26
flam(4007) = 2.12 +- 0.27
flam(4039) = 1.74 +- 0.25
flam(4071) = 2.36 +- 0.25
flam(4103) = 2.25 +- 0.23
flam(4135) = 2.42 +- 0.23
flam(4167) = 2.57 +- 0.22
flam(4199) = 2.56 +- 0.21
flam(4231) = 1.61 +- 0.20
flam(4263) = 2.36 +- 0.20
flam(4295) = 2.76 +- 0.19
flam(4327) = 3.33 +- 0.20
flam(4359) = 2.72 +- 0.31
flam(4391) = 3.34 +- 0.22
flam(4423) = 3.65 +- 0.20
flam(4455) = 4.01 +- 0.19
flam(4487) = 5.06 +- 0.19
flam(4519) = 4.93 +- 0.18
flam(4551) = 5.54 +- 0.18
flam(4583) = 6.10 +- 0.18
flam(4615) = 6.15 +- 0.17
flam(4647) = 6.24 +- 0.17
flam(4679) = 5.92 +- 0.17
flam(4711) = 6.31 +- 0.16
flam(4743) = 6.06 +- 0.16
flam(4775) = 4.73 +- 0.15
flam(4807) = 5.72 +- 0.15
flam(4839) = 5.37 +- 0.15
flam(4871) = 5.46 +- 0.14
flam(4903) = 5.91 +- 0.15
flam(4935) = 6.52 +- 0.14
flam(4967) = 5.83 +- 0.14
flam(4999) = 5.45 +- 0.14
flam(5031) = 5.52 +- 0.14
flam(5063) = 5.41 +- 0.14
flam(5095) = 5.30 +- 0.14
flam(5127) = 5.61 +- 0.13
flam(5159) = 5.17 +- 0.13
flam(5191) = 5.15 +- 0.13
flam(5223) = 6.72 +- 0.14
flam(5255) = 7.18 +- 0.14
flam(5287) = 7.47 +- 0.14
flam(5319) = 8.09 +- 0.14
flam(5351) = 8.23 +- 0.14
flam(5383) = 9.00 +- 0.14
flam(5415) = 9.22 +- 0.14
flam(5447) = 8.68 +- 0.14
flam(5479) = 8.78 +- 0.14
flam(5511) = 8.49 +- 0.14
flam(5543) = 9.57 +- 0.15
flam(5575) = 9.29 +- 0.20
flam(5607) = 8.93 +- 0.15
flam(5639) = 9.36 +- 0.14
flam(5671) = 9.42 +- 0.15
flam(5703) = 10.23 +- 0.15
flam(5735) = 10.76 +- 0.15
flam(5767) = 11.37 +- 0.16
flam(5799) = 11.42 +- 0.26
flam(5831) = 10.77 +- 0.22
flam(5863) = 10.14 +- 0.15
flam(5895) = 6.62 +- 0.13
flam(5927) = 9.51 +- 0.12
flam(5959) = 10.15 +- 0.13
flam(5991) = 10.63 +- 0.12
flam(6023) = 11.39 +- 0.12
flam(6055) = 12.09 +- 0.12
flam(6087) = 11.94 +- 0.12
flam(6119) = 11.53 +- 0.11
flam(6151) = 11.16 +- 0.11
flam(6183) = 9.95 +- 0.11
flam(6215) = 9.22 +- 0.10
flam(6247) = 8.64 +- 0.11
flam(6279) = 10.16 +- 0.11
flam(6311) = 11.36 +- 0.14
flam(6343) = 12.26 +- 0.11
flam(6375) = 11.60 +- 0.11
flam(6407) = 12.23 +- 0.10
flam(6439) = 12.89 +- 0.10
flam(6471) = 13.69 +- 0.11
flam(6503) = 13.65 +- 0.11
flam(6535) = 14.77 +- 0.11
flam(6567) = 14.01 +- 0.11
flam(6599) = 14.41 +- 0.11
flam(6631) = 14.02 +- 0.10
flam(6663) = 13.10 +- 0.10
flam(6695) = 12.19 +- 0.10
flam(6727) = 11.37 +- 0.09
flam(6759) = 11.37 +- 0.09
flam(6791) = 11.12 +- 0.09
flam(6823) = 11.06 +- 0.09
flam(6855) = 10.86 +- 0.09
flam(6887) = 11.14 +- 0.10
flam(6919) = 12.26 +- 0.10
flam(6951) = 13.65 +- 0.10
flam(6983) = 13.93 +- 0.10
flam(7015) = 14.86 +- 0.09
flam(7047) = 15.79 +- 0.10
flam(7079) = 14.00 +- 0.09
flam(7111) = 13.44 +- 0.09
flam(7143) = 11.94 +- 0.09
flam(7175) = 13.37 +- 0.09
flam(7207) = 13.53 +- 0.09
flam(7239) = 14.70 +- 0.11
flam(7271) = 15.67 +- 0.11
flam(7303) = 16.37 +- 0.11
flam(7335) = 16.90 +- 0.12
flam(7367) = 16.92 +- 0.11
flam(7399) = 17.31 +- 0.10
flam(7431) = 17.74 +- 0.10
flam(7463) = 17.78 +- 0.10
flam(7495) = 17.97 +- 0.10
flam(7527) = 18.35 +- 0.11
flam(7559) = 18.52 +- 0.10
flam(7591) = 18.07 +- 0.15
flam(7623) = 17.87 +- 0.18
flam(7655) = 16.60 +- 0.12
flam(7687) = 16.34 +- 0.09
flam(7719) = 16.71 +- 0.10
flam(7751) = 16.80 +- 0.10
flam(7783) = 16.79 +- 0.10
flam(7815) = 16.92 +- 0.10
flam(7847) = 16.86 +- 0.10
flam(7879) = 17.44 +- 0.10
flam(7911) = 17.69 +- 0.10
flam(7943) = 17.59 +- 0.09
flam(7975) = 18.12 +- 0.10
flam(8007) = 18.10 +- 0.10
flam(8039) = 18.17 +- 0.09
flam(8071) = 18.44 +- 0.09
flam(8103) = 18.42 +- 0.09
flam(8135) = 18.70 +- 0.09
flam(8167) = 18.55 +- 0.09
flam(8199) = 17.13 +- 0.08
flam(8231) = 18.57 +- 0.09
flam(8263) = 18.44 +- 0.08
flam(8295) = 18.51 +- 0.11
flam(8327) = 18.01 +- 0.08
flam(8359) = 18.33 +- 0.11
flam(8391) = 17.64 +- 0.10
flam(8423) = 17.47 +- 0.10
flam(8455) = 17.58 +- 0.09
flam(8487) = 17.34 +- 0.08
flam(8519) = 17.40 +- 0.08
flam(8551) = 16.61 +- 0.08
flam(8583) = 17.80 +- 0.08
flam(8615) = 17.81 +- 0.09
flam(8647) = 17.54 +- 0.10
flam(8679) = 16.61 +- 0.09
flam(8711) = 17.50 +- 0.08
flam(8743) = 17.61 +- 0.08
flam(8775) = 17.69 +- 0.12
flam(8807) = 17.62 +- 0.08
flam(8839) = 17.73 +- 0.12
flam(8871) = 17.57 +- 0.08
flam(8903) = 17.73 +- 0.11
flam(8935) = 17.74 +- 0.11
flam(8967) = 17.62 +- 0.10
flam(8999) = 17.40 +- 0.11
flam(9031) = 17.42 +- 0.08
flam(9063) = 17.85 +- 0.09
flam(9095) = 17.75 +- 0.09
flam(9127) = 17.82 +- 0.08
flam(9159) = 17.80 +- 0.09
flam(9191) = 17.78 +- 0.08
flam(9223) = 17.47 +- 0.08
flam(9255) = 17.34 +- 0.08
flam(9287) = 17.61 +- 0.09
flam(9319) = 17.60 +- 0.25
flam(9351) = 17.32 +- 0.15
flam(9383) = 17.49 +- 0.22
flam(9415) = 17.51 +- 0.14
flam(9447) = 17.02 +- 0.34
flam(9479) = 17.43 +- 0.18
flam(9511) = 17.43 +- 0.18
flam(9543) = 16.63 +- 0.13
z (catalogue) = 0.00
